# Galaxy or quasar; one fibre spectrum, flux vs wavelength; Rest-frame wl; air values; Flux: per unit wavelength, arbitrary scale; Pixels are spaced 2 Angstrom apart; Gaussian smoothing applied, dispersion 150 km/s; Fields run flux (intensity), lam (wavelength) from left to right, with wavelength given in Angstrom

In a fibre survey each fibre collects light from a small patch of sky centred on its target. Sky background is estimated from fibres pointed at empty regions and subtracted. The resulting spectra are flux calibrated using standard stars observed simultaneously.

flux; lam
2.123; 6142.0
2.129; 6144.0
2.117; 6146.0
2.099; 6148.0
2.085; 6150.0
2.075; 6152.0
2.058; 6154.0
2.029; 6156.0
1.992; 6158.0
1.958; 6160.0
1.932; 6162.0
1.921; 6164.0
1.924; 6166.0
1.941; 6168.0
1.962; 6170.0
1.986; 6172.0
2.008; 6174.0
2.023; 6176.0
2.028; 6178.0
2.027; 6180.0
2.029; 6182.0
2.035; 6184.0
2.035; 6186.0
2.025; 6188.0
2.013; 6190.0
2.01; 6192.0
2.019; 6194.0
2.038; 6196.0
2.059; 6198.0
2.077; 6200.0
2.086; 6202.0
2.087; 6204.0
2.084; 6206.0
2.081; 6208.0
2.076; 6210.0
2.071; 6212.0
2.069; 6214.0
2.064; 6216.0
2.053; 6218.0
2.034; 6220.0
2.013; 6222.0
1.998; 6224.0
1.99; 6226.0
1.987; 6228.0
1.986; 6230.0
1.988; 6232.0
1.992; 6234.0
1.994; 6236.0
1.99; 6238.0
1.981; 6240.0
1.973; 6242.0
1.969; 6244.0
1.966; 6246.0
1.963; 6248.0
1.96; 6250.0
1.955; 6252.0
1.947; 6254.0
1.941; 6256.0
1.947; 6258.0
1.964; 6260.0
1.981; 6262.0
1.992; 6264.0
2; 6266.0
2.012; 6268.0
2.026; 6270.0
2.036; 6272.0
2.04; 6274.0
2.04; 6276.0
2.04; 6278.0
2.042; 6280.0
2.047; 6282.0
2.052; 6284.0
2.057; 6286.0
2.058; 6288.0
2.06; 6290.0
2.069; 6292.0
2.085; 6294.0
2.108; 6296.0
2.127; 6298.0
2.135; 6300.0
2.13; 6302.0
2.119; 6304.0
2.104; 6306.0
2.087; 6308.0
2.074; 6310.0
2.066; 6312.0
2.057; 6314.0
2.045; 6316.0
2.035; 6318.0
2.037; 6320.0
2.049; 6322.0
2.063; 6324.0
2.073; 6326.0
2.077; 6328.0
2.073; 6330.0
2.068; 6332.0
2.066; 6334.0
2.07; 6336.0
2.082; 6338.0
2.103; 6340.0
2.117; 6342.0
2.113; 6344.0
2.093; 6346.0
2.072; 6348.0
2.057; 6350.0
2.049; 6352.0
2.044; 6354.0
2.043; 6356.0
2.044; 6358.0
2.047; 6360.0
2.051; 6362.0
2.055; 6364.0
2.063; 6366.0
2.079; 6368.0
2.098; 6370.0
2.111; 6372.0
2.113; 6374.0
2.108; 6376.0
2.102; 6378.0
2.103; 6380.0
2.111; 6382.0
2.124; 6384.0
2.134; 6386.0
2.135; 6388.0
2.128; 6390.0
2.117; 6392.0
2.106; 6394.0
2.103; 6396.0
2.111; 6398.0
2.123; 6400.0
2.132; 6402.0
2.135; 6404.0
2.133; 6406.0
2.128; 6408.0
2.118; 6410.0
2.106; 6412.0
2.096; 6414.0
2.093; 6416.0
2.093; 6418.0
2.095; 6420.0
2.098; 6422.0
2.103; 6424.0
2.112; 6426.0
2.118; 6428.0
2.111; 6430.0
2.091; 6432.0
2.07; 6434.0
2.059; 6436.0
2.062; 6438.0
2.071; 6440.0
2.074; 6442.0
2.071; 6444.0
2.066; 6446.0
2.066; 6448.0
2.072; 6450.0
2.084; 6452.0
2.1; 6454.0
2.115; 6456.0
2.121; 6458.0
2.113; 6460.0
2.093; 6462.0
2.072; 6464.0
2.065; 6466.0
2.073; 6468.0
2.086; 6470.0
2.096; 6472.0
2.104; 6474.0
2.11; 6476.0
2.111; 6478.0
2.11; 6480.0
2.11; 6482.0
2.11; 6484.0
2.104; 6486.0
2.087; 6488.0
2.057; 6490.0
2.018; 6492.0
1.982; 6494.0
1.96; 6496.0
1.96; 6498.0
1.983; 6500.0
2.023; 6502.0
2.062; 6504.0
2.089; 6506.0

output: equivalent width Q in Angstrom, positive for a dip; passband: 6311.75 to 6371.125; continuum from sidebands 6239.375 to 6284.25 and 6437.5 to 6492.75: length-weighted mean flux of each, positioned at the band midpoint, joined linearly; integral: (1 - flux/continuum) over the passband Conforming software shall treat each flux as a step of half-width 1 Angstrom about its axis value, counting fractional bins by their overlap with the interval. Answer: -1.06 Angstrom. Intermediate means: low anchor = 1.99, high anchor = 2.09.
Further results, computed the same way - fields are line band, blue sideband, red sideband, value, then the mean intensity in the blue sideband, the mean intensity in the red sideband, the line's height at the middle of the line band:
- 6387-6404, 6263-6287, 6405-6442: -0.3 Angstrom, 2.03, 2.1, 2.08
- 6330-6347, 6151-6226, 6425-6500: -0.3 Angstrom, 2.02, 2.08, 2.05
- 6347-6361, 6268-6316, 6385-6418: 0.3 Angstrom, 2.07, 2.12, 2.1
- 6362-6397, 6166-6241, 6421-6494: -0.6 Angstrom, 2.02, 2.09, 2.07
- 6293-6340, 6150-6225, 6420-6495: -0.6 Angstrom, 2.03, 2.09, 2.05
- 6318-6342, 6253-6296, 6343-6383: -0.1 Angstrom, 2.02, 2.08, 2.06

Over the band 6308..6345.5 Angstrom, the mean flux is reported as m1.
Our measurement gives 2.07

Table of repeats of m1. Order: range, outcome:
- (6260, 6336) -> 2.06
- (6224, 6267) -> 1.98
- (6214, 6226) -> 2.03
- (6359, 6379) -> 2.08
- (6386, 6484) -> 2.1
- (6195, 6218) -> 2.07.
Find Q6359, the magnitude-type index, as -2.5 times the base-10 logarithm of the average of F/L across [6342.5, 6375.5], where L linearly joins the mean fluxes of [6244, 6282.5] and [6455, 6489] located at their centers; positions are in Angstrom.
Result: -0.016 mag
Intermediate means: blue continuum 1.99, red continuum 2.1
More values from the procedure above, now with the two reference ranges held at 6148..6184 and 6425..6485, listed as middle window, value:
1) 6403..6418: -0.02 mag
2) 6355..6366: 0.01 mag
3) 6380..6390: -0.03 mag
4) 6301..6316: -0.02 mag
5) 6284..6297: -0.02 mag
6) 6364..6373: -0.01 mag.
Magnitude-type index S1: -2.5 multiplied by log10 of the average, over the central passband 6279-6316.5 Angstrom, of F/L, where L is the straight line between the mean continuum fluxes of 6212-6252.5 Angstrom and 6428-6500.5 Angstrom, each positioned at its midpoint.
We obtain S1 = -0.03 mag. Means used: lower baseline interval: 2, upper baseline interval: 2.07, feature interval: 2.08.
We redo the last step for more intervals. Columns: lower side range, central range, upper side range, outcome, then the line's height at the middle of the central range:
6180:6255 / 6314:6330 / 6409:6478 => 0.00 mag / 2.05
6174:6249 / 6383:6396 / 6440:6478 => -0.03 mag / 2.07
